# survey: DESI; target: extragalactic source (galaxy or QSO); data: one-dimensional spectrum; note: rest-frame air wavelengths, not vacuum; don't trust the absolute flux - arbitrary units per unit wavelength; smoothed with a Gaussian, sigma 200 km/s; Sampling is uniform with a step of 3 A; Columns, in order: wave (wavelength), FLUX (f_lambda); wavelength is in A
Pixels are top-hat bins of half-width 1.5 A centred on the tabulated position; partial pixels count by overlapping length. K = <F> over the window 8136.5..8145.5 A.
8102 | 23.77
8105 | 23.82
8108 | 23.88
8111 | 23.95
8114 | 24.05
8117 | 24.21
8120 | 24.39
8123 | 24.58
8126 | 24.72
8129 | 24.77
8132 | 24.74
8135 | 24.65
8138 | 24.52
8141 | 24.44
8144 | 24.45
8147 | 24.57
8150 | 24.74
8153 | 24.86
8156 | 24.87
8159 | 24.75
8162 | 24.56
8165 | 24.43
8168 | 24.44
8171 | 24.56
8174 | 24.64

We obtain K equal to 24.5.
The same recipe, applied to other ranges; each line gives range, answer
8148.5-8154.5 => 24.8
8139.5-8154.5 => 24.6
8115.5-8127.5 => 24.5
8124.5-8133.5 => 24.7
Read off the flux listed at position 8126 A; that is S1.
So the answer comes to 24.72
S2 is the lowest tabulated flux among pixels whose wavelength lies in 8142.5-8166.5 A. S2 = 24.43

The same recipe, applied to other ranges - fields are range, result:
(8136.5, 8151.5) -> 24.44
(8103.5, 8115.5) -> 23.82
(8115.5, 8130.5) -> 24.21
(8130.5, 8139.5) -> 24.52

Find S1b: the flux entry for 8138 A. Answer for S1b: 24.52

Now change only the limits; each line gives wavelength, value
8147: 24.57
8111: 23.95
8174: 24.64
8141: 24.44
